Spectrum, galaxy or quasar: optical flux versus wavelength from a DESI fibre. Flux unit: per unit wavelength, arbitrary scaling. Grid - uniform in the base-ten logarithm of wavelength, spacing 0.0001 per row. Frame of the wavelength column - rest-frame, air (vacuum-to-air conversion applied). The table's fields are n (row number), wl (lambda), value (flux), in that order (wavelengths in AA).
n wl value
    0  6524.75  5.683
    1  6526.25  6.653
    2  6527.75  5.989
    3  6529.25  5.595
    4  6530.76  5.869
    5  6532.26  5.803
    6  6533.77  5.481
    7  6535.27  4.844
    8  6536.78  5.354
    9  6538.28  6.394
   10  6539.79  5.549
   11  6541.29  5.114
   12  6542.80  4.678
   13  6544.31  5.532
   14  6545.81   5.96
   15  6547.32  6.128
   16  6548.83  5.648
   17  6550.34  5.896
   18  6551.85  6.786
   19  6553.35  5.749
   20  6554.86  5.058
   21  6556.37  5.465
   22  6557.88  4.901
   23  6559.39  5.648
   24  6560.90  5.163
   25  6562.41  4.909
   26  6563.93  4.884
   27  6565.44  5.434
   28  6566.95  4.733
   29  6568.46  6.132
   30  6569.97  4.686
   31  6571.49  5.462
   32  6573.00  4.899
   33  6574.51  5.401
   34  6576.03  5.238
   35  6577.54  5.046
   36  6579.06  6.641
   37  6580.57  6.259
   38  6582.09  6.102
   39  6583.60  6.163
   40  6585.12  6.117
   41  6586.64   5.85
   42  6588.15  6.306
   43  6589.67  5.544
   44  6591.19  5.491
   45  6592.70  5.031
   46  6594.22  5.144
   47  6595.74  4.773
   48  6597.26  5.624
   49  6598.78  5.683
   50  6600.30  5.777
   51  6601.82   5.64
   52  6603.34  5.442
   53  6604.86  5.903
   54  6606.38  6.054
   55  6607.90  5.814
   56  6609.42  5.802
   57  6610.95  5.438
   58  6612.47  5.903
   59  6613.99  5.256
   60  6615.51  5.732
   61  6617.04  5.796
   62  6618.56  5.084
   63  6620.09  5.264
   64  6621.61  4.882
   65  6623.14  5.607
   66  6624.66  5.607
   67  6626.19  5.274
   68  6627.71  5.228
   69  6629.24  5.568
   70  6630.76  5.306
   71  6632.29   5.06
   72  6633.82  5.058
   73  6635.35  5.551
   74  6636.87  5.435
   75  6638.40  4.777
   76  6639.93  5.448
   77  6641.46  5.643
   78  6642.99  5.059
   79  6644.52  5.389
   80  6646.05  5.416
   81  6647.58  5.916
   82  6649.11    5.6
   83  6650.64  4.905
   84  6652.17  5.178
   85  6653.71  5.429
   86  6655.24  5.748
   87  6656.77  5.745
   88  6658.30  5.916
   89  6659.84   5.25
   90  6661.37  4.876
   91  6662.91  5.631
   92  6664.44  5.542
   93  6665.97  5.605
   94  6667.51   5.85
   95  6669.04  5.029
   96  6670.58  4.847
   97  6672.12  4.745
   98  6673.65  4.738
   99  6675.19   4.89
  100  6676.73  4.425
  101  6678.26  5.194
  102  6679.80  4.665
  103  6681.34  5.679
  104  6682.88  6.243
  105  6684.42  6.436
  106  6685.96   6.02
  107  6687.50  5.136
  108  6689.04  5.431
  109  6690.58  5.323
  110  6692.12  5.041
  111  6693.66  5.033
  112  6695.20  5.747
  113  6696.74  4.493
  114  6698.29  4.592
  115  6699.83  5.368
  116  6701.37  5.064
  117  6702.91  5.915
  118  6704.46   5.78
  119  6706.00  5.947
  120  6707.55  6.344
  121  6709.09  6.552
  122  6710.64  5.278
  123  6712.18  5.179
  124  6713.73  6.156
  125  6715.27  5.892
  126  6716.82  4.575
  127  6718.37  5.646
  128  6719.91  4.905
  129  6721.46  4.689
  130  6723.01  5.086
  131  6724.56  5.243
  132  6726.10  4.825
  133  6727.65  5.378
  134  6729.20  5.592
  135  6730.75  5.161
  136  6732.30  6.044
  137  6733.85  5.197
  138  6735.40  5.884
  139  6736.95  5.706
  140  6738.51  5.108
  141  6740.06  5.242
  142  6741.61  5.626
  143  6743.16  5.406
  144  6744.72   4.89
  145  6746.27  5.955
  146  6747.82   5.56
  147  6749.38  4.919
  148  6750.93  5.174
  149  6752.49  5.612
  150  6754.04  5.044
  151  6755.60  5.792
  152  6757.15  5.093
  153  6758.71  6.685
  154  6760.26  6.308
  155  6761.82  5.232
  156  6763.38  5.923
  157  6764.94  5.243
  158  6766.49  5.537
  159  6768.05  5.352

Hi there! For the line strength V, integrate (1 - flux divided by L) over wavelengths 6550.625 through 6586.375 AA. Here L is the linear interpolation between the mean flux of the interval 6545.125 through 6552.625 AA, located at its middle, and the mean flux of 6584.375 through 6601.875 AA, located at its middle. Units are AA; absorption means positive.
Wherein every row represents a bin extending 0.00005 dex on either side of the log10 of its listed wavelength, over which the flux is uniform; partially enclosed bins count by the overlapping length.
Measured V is 2.0 AA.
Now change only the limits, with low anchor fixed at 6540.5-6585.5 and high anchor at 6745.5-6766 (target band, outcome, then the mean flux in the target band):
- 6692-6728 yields 1.28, 5.37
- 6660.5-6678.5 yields 1.43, 5.11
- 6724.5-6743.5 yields 0.51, 5.42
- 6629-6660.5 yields 0.85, 5.4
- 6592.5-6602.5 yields 0.24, 5.4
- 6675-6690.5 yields 0.37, 5.43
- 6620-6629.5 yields 0.34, 5.34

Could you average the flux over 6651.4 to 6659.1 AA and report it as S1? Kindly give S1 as 5.6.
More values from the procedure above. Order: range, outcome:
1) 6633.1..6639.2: 5.21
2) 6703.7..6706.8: 5.86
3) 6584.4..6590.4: 5.96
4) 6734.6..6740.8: 5.48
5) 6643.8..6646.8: 5.4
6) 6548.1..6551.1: 5.77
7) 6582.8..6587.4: 6.05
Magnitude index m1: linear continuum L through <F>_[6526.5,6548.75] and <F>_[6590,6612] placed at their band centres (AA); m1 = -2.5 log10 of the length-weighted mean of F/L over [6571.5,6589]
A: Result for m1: -0.04 mag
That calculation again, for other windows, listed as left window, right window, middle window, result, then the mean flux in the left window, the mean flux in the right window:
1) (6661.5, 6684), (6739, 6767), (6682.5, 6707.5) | -0.04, 5.23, 5.51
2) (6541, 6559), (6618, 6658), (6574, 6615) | -0.04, 5.59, 5.36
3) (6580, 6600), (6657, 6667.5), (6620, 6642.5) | 0.05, 5.69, 5.51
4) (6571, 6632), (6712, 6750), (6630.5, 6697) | 0.03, 5.58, 5.36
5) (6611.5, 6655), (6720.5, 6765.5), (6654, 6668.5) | -0.03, 5.38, 5.43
